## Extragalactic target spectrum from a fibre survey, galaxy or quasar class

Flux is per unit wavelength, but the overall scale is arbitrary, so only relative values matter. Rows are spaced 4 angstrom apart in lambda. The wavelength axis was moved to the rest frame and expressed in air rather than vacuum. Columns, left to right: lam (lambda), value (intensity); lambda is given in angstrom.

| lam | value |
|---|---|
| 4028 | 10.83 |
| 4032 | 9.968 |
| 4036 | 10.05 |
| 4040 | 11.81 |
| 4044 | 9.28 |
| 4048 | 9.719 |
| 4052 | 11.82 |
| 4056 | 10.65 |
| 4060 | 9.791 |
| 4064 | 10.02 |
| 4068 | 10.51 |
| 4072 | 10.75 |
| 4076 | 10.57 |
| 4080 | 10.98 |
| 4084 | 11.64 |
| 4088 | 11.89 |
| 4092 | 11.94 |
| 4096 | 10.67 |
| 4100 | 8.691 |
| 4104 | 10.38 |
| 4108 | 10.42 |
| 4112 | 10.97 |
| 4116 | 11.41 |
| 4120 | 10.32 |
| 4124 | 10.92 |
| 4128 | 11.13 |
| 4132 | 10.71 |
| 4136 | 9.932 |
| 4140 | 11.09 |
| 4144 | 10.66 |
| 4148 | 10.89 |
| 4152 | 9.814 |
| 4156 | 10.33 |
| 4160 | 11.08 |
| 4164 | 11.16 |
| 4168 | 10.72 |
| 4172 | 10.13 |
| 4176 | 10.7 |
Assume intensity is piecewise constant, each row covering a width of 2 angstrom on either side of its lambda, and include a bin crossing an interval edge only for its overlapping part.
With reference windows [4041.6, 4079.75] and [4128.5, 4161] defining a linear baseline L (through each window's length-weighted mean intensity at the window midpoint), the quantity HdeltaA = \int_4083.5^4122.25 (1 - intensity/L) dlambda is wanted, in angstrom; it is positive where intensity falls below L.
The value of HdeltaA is -1.2 angstrom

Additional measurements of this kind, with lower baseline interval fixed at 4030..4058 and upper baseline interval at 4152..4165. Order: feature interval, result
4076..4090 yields -1.1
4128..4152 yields 0.0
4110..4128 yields -0.6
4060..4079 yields 0.2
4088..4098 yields -0.8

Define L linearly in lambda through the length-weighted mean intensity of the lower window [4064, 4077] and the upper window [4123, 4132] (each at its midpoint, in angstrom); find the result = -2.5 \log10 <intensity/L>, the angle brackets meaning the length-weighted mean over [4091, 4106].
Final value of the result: 0.04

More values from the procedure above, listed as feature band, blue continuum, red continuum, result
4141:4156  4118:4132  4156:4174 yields 0.03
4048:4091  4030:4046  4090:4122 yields -0.04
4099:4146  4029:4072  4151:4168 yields 0.00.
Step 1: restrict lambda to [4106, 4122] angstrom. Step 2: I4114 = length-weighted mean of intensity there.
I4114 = 10.8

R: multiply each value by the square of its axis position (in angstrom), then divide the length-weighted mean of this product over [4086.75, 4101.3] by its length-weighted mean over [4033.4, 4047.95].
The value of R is 1.08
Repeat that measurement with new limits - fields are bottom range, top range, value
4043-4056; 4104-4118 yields 1.07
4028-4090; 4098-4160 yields 1.02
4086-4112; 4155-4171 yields 1.04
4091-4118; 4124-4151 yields 1.03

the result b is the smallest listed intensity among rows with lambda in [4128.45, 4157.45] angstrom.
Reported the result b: 9.814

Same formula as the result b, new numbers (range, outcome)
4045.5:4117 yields 8.691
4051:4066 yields 9.791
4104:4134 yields 10.32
